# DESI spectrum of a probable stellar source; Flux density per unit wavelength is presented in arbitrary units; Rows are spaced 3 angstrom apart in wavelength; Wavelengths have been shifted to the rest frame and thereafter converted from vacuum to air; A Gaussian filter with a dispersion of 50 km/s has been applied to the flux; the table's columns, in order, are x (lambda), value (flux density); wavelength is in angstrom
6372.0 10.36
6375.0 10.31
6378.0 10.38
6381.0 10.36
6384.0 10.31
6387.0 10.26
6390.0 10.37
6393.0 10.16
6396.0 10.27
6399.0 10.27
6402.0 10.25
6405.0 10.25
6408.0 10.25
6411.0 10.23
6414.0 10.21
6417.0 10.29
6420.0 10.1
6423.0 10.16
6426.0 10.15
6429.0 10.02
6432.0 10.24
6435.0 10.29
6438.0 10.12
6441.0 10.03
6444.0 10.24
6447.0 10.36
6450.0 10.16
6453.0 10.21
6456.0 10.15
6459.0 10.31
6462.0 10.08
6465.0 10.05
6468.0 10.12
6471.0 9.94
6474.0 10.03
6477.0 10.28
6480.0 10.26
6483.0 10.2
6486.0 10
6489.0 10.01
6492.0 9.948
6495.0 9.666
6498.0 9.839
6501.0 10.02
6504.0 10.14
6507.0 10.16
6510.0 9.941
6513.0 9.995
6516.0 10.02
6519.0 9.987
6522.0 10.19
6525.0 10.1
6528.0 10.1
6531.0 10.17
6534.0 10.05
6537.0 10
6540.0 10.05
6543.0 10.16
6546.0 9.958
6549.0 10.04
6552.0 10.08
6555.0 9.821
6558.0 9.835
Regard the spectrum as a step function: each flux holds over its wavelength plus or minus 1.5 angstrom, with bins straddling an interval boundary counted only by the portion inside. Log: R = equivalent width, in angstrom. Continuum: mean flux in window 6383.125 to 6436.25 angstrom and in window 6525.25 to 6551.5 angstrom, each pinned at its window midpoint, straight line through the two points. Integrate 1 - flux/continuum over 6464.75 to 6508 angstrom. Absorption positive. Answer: 0.4 angstrom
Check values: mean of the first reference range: 10.2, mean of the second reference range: 10.1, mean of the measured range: 10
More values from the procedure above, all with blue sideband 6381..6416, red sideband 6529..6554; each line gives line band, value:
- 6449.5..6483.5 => 0.1 angstrom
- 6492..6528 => 0.3 angstrom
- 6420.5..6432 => 0.1 angstrom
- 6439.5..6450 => 0.0 angstrom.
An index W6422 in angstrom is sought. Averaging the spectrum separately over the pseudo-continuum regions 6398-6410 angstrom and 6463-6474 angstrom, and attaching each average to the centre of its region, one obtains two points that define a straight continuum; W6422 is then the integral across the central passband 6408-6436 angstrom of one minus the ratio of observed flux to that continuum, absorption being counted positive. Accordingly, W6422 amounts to 0.0 angstrom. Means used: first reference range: 10.3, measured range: 10.2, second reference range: 10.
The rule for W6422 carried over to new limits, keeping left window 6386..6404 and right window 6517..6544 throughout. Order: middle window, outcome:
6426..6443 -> 0.11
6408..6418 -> 0.00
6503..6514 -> 0.06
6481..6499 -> 0.33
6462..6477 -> 0.15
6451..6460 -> -0.03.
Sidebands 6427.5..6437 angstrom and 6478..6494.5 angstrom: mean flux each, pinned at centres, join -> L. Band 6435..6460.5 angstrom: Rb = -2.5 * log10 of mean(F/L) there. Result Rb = -0.01 mag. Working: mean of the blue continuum 10.2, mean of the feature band 10.2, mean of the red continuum 10.1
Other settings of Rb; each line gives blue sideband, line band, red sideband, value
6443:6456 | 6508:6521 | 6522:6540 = 0.01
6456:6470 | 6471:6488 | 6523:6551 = 0.00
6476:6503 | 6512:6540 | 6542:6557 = -0.01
